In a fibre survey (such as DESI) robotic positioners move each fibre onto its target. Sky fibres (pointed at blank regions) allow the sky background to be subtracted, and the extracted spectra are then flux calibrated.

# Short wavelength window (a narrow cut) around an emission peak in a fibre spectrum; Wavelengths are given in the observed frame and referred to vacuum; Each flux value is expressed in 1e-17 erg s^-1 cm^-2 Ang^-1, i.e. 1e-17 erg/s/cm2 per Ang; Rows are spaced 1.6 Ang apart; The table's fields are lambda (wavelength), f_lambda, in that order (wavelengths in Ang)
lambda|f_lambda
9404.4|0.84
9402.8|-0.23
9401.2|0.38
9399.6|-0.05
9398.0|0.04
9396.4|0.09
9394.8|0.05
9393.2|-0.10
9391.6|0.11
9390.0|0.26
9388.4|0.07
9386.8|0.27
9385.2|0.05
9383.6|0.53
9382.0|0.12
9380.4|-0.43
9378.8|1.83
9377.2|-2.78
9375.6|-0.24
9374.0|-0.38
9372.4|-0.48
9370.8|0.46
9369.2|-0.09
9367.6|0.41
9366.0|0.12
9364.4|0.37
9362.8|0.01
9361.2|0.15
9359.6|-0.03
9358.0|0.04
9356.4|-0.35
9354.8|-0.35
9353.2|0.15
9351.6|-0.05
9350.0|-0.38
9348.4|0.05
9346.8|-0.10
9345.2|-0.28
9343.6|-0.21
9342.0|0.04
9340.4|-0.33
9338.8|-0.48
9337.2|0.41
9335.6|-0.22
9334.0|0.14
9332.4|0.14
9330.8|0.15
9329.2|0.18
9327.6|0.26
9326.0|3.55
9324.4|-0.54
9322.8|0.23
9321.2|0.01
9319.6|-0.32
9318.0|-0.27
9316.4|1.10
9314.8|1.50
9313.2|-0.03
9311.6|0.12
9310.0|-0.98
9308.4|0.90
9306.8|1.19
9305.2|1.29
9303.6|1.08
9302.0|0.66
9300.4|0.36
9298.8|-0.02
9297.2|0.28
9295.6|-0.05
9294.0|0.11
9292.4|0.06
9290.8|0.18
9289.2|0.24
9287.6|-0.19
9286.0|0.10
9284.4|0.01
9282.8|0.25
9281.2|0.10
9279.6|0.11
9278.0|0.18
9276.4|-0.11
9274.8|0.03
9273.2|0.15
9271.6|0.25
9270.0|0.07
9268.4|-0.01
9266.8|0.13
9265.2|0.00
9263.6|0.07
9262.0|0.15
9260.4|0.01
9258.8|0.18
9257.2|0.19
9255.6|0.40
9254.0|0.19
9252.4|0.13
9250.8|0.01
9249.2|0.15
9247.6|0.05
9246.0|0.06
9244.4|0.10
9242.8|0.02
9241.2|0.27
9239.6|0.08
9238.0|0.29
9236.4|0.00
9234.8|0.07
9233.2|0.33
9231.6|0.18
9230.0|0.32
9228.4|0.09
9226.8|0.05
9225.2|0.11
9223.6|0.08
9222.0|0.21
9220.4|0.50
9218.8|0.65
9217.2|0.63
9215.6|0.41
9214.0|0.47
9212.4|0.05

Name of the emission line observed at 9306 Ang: [O III] 5007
